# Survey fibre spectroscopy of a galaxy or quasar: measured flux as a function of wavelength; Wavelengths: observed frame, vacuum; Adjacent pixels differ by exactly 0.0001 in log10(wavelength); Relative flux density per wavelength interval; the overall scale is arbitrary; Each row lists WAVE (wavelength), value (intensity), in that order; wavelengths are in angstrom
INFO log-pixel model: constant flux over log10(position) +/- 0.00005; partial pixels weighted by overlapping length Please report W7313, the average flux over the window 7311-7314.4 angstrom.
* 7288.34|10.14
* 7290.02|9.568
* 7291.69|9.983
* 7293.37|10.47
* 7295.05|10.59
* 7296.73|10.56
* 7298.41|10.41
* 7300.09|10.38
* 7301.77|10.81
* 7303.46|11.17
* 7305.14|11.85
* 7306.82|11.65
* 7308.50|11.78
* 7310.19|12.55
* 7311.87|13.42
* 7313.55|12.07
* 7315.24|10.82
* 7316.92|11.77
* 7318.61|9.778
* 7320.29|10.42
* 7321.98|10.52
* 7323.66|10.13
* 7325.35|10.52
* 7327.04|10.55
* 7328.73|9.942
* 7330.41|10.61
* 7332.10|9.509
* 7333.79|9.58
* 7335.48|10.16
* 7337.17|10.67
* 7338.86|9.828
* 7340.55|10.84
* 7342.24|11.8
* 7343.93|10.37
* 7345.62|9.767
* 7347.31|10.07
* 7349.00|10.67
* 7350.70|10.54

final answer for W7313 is 12.7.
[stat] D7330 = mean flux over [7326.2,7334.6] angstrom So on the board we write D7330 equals 10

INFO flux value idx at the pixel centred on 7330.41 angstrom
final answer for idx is 10.61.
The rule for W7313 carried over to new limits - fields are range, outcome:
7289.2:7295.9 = 10.2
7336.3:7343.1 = 10.8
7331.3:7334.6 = 9.54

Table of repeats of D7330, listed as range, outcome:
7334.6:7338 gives 10.4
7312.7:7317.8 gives 11.5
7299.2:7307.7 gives 11.2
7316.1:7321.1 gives 10.7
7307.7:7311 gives 12.1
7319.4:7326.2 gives 10.4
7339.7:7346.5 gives 10.7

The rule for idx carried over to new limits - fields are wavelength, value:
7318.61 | 9.778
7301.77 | 10.81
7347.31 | 10.07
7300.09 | 10.38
